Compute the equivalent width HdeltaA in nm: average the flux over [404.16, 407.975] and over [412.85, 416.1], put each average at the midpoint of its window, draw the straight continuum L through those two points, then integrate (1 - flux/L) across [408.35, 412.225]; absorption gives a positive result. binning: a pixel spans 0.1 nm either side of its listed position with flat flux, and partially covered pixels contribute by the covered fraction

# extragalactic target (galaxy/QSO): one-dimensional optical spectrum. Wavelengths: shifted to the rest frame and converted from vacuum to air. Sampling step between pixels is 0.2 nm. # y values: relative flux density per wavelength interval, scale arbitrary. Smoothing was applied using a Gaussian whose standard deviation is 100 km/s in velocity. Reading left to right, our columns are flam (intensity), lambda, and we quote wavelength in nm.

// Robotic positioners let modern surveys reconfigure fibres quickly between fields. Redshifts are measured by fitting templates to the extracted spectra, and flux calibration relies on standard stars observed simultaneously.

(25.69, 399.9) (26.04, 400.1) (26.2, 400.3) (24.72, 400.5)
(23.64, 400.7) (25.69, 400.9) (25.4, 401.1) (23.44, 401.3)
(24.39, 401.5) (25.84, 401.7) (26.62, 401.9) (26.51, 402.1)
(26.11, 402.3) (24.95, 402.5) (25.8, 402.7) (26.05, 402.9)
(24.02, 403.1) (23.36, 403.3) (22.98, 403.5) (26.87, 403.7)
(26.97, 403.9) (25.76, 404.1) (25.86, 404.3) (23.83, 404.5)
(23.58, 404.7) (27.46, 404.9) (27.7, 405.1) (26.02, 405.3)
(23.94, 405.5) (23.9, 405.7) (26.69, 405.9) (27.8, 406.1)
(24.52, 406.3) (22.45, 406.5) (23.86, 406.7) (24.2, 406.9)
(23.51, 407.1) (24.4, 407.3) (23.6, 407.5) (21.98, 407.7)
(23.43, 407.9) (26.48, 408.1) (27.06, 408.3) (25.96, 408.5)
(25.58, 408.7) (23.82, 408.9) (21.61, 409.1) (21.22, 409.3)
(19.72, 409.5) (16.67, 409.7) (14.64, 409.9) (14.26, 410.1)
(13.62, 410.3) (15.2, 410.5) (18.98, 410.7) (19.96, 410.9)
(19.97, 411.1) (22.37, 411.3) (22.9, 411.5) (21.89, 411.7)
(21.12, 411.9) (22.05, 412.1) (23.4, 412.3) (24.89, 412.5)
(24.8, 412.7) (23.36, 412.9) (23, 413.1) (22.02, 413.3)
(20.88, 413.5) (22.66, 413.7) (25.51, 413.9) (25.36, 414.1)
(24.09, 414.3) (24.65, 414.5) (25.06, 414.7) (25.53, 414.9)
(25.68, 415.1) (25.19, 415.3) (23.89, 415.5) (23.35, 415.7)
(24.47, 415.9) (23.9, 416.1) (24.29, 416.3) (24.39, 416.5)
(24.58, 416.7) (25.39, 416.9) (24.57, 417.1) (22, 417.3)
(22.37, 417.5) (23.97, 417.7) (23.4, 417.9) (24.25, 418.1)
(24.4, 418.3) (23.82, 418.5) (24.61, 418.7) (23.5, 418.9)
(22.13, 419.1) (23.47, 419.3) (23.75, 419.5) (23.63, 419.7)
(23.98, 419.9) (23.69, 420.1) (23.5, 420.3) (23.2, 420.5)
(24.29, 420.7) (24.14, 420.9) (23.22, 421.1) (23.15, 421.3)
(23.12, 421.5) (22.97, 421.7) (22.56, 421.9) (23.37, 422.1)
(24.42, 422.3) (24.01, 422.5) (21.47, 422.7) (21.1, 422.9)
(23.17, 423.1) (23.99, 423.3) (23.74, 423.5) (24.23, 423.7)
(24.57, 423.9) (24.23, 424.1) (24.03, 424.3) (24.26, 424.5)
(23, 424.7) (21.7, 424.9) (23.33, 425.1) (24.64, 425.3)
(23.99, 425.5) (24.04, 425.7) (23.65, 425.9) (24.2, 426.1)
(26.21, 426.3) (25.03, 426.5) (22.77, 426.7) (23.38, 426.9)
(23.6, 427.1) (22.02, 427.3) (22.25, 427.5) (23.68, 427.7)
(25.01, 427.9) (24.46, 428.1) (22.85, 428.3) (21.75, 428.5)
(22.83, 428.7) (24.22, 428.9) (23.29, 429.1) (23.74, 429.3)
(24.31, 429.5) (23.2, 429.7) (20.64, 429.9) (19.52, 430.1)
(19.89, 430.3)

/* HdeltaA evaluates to 0.66 nm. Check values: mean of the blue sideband 24.7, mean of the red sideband 24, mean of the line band 20.2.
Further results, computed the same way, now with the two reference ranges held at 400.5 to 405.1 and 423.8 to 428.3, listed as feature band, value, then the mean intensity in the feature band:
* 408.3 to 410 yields 0.231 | 21.5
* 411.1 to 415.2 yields 0.190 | 23.5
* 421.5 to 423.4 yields 0.080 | 23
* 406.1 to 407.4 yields 0.047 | 24.1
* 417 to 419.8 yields 0.083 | 23.6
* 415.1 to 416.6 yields 0.008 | 24.3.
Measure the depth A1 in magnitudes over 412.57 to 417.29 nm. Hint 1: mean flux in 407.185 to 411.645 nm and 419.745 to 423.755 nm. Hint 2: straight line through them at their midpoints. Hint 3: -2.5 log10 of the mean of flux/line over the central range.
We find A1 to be -0.10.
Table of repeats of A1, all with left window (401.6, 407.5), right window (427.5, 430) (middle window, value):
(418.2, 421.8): 0.02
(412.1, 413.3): 0.04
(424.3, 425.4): 0.01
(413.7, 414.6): -0.01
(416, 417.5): 0.01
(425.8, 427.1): -0.03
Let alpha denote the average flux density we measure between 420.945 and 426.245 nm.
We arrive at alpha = 23.5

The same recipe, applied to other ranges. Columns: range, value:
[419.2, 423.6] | 23.4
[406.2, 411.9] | 21.6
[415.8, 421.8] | 23.7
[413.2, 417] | 24.3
